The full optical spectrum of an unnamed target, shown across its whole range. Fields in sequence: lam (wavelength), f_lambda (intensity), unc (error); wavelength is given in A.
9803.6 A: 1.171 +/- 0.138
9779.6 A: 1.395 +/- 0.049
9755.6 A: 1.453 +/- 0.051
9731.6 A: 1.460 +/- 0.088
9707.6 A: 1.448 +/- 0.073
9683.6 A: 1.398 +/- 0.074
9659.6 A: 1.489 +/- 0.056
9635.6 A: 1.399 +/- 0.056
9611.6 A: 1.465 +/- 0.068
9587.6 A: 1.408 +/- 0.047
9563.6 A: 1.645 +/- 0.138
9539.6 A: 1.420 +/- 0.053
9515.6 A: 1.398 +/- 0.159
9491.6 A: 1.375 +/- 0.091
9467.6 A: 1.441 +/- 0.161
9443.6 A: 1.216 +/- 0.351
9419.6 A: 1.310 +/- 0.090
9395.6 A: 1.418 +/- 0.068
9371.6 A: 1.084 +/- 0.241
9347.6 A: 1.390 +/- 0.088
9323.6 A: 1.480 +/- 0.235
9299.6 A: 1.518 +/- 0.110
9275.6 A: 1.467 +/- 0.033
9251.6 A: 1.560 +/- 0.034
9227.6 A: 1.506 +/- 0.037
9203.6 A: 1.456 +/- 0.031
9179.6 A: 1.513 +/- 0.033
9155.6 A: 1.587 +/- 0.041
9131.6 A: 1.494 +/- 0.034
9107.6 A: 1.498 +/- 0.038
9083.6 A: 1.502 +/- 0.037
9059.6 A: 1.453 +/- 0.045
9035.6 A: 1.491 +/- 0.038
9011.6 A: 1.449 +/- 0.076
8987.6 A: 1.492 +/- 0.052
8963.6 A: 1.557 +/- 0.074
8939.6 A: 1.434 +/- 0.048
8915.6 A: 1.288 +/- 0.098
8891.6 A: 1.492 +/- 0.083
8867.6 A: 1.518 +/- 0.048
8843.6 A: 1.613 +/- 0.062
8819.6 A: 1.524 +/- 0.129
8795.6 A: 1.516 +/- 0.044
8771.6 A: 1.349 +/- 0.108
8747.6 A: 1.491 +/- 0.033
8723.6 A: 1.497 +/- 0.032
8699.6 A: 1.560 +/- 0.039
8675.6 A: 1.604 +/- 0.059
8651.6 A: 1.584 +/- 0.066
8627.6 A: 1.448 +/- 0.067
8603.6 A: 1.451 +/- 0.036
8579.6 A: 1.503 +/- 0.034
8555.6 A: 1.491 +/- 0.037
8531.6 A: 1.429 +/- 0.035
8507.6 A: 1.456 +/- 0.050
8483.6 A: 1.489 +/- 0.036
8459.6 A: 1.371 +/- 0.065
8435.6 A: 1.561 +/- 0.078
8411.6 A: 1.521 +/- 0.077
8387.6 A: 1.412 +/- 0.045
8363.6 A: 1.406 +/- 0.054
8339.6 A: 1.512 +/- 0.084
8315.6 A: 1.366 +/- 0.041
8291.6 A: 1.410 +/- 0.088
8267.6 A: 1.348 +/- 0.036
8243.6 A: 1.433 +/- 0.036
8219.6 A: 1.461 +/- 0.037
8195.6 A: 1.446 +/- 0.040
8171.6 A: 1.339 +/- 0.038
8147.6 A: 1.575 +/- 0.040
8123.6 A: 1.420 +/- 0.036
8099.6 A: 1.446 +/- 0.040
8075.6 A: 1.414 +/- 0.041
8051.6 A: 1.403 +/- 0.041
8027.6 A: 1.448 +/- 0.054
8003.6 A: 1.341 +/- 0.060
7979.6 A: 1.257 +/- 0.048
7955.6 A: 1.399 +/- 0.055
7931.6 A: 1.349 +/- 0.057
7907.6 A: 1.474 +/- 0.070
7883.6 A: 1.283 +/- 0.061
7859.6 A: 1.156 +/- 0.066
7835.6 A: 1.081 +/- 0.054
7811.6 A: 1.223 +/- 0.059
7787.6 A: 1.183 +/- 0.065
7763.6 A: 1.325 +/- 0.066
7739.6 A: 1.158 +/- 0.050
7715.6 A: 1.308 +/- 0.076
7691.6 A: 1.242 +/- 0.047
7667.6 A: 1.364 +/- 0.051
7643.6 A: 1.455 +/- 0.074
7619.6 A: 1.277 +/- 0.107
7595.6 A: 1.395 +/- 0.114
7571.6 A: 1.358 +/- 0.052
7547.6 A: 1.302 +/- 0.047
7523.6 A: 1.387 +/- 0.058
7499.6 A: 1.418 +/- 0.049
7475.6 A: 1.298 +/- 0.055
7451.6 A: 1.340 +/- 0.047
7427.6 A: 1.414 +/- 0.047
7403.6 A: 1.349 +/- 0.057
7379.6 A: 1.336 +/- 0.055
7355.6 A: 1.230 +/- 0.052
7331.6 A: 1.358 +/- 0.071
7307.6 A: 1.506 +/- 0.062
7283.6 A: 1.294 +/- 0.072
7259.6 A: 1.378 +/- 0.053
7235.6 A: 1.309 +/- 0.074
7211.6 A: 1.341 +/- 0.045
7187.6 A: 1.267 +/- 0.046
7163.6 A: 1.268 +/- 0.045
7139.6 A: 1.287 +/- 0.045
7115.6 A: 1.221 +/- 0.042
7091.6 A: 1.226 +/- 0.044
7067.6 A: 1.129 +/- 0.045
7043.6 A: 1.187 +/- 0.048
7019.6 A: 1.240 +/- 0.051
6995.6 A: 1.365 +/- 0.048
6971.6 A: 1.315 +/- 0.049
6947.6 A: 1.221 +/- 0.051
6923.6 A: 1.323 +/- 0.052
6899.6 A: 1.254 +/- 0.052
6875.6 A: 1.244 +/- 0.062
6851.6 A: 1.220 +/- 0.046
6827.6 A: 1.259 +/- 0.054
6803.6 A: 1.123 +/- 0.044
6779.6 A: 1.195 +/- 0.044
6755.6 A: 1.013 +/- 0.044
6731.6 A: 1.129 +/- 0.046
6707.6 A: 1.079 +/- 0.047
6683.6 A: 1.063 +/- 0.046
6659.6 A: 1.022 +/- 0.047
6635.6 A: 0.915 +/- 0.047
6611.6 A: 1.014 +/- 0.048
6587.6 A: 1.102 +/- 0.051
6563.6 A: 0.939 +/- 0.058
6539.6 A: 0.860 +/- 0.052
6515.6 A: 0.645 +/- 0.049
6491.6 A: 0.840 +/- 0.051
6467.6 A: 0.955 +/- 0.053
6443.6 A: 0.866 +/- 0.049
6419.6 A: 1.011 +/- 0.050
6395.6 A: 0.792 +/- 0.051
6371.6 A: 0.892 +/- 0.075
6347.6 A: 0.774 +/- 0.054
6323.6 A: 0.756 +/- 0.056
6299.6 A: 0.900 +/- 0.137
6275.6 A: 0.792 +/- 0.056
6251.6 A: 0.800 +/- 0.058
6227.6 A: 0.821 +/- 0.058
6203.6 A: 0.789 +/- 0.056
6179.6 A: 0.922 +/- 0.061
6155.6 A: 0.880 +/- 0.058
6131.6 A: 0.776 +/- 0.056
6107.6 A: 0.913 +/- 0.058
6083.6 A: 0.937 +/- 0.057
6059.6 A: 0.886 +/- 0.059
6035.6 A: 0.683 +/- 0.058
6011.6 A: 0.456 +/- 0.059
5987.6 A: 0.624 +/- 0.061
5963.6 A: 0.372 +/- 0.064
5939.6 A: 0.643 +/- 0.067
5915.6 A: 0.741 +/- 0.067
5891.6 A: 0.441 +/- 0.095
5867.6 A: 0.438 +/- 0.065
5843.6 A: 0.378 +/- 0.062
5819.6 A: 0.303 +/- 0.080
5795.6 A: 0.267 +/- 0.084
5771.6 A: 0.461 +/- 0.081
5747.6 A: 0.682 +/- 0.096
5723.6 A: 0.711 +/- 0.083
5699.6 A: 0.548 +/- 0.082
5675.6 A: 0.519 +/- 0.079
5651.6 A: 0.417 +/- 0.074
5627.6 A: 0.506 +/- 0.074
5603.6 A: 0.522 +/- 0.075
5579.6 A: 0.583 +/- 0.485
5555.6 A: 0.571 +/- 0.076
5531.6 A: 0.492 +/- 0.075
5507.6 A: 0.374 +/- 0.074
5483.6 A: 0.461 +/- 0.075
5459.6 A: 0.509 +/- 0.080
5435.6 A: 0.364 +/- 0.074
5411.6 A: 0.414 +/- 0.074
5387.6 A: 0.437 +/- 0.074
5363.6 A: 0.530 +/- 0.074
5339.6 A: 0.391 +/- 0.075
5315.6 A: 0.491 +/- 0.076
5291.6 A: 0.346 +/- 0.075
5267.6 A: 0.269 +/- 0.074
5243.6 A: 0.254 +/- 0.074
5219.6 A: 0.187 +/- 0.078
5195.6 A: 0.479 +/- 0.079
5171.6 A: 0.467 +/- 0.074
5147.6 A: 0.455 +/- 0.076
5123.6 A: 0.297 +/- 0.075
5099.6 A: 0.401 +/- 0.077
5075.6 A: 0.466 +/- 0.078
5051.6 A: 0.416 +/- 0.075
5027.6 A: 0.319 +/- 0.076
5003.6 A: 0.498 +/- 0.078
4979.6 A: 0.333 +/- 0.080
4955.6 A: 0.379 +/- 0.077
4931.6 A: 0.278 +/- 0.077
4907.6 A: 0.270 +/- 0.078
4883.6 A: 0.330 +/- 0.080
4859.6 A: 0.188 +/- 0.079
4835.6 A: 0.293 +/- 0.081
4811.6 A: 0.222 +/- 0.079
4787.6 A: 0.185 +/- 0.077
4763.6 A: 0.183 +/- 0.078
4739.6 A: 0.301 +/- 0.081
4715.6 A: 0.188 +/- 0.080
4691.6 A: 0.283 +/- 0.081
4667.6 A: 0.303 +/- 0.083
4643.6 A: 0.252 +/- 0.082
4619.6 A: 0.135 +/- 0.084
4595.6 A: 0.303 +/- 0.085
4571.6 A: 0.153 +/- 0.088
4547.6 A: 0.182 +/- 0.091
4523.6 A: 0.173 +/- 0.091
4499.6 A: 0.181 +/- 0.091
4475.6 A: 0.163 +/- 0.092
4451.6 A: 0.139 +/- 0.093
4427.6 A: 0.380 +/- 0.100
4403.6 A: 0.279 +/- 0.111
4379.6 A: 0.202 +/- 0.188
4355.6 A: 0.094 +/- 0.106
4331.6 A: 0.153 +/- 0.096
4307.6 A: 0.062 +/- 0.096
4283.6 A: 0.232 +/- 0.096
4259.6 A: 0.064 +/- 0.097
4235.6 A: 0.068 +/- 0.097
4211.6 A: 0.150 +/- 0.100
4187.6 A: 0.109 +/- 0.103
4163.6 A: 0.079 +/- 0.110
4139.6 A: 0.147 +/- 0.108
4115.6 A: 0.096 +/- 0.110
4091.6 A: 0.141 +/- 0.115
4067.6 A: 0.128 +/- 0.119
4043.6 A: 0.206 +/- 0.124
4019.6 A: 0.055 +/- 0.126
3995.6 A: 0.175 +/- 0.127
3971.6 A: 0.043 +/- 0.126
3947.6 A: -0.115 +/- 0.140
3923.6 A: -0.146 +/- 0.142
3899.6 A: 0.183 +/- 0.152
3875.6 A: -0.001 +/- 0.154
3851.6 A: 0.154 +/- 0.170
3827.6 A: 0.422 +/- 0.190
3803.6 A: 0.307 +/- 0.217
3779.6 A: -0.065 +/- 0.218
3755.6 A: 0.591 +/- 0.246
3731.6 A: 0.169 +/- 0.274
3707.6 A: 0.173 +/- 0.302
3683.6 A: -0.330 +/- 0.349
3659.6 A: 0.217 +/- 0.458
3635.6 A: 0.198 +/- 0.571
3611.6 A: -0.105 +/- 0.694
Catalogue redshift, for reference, 0.514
